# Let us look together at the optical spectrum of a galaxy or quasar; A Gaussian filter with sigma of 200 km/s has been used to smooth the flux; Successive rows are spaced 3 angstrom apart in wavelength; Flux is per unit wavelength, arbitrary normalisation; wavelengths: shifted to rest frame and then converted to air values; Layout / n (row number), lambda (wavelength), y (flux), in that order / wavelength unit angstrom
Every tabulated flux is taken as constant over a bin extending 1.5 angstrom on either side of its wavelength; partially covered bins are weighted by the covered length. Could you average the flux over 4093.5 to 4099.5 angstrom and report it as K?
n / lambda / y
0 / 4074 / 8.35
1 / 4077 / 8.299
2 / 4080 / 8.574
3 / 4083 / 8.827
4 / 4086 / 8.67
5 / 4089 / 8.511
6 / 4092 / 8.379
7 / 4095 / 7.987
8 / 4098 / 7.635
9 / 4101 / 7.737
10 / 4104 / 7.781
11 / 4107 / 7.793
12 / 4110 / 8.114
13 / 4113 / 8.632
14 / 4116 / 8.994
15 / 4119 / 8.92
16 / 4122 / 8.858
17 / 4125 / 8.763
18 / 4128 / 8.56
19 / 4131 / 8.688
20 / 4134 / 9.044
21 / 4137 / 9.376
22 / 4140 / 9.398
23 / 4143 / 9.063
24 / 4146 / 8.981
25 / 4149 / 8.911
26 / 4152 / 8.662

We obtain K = 7.81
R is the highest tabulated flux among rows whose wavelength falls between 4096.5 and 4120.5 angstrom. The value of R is 8.994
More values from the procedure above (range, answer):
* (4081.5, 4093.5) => 8.827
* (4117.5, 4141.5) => 9.398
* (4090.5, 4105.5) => 8.379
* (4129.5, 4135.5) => 9.044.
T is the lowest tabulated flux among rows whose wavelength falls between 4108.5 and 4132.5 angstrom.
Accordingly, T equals 8.114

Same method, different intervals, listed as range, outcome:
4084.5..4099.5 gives 7.635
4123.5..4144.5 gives 8.56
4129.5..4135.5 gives 8.688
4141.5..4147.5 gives 8.981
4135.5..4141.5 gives 9.376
